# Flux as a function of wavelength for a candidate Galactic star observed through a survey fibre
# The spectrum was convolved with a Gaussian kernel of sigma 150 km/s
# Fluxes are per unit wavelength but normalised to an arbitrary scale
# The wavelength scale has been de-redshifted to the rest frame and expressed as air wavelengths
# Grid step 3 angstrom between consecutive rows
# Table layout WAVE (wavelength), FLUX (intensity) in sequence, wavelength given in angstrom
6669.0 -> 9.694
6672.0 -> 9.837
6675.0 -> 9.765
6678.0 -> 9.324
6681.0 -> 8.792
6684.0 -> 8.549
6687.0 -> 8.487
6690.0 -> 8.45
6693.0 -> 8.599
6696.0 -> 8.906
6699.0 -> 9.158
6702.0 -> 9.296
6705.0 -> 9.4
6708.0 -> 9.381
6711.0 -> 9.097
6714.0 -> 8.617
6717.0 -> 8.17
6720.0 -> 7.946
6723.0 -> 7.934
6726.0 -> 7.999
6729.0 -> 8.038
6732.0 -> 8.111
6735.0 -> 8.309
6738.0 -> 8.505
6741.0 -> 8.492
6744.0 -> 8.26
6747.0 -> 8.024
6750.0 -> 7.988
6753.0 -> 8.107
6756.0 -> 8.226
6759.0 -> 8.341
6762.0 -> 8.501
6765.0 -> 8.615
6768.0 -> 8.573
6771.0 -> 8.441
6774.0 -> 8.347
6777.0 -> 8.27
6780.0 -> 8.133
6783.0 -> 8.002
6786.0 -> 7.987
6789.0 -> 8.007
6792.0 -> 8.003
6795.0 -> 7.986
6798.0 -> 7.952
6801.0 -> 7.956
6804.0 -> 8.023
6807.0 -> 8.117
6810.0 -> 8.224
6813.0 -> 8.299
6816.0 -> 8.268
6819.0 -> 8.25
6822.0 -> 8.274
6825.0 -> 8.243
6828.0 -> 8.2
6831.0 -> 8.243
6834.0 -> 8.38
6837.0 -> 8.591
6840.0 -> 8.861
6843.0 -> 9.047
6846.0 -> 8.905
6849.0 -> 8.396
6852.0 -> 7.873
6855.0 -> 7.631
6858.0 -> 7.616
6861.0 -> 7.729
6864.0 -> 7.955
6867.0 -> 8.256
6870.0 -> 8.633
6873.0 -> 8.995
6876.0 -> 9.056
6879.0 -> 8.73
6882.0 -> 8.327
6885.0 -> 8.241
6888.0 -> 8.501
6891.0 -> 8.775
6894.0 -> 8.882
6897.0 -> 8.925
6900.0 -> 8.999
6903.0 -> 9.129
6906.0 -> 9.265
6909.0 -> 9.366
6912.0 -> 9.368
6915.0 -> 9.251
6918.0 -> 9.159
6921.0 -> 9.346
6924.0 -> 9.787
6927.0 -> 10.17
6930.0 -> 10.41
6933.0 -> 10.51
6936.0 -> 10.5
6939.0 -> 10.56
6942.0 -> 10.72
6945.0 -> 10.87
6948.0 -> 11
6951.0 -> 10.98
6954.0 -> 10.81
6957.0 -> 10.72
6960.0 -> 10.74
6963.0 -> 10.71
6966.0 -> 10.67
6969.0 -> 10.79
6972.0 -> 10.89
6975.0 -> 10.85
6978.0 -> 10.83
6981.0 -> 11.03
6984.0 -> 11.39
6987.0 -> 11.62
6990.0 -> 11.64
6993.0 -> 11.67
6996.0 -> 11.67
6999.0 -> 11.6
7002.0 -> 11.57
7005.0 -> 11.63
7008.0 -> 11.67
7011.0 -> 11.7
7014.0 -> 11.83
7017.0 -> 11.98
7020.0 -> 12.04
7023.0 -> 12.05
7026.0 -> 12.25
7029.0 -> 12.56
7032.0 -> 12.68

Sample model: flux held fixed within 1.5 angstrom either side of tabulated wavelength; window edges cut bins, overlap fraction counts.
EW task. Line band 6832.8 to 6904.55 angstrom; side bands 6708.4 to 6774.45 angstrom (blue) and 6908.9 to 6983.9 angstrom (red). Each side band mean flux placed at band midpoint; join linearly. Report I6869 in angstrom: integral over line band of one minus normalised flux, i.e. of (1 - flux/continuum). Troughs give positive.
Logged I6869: 8.3 angstrom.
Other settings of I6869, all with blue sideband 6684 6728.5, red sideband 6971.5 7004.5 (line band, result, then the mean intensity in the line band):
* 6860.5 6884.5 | 4.15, 8.48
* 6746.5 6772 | 2.35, 8.32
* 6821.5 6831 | 1.52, 8.24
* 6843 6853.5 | 1.61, 8.48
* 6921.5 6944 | 1.02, 10.3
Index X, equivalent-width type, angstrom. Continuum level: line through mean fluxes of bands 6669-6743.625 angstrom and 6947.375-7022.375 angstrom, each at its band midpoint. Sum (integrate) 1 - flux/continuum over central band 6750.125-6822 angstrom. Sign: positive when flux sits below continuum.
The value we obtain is 9.6 angstrom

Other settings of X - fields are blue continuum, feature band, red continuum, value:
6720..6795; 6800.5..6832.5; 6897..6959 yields 2.3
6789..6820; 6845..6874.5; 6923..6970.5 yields 2.9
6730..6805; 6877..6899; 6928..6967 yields 2.7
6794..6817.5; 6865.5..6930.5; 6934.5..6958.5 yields 5.3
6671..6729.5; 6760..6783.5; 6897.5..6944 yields 1.9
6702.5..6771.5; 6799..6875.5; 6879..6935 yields 5.3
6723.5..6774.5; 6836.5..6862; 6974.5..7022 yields 3.5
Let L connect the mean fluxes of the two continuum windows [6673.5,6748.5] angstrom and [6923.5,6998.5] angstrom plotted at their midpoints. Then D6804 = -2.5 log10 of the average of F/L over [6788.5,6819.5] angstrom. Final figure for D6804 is 0.17 mag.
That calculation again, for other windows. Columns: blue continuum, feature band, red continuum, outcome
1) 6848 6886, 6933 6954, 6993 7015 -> -0.06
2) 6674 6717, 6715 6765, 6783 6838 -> 0.06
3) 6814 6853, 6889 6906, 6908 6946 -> 0.06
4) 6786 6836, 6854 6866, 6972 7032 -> 0.17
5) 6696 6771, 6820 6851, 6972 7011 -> 0.14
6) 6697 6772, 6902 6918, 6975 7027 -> 0.14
